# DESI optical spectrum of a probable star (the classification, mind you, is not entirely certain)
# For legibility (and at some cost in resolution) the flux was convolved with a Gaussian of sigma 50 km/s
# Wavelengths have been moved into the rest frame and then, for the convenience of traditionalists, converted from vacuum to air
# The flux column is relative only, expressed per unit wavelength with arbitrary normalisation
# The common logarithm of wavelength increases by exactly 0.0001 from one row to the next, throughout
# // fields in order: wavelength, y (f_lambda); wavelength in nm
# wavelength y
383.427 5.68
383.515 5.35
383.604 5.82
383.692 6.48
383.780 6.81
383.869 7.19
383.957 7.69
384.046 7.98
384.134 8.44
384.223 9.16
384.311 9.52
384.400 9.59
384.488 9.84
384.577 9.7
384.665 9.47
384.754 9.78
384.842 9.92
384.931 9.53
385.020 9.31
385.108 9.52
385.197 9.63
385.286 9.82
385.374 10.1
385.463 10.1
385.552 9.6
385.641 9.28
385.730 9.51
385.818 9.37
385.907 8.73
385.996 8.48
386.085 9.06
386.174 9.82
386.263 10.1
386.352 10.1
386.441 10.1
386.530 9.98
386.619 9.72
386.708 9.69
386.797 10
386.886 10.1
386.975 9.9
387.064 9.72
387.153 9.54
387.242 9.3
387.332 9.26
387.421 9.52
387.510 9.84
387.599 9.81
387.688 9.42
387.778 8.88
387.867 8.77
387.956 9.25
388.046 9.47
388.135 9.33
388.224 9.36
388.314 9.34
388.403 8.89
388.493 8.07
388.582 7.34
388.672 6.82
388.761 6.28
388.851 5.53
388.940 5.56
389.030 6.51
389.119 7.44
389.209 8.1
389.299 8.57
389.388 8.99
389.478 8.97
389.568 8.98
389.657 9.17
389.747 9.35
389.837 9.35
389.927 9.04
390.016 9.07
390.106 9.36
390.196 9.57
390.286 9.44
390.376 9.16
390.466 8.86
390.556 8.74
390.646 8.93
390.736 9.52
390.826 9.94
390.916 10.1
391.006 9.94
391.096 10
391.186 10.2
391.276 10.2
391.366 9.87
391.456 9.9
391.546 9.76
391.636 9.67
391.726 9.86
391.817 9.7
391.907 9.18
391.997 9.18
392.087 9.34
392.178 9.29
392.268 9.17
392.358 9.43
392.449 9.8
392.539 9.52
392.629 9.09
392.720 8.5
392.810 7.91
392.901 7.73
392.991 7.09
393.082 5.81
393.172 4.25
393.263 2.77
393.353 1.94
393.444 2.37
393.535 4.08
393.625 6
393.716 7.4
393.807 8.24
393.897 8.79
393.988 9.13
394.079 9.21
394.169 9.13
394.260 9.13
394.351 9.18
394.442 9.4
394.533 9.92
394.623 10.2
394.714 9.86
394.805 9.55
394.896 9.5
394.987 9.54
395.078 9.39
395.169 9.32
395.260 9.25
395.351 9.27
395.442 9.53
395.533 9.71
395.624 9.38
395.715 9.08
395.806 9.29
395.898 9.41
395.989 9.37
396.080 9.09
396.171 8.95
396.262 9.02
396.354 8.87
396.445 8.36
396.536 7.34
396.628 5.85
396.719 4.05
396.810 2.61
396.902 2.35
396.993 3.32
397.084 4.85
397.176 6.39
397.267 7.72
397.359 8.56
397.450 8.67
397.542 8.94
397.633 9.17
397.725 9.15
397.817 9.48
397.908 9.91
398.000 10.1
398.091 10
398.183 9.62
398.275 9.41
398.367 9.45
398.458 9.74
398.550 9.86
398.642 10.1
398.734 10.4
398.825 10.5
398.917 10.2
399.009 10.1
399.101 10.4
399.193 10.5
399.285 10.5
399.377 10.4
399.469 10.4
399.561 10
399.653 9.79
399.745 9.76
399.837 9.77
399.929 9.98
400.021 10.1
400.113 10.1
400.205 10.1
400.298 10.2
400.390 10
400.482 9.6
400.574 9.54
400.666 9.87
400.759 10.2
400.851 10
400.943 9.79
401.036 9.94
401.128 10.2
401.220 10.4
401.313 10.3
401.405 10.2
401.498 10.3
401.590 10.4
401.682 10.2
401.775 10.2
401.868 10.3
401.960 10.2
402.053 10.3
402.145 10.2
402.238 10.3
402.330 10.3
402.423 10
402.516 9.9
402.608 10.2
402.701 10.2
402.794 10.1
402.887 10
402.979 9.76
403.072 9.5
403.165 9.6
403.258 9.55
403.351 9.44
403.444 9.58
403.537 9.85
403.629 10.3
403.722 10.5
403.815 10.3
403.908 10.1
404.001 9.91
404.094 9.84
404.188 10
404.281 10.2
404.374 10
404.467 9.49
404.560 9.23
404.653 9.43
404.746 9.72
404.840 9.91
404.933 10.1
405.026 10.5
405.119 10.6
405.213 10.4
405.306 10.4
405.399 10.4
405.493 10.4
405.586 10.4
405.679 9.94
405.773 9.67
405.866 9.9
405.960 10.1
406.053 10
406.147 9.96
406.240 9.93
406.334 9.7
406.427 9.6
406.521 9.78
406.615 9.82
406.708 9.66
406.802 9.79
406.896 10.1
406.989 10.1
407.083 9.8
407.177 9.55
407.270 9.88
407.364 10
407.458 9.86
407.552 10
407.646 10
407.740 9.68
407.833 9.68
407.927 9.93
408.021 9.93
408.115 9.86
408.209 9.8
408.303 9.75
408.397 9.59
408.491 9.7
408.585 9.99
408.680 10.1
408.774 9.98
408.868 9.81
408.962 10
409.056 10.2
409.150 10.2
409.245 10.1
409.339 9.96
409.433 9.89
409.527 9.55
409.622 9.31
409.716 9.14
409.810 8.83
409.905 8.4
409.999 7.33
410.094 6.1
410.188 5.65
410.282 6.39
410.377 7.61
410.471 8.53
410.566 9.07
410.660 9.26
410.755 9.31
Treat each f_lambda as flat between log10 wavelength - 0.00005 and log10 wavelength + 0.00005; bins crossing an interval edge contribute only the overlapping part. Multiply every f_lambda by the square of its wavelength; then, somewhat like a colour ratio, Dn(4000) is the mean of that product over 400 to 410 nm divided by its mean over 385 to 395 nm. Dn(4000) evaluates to 1.2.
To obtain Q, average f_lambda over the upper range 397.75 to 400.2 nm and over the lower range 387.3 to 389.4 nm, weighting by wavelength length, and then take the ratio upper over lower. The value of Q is 1.2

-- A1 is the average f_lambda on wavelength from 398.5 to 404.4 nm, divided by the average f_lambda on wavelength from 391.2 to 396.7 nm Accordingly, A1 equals 1.2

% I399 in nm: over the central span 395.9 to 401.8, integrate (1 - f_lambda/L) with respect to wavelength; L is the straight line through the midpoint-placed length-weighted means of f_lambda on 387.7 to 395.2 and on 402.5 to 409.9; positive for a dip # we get 0.06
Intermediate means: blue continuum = 8.54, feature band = 9.14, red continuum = 9.89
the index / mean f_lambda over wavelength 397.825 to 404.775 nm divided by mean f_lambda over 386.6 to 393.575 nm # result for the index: 1.16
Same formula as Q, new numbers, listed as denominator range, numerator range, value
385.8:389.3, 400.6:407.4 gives 1.13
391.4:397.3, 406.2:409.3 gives 1.23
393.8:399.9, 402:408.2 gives 1.12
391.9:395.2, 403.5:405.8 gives 1.25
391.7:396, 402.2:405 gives 1.18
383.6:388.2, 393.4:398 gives 0.88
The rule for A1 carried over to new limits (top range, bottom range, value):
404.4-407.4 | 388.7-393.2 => 1.13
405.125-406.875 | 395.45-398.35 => 1.25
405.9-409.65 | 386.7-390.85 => 1.12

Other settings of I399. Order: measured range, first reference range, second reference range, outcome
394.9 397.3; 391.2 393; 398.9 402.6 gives 0.47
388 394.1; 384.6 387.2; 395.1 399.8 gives 0.61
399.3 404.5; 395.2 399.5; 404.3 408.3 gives -0.40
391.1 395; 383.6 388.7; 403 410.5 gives 0.40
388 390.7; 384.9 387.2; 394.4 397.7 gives 0.21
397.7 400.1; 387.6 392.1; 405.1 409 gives -0.14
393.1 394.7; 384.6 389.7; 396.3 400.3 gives 0.31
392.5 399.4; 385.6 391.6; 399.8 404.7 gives 0.92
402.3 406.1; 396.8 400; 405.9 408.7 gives -0.17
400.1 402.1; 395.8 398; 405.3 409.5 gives -0.38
